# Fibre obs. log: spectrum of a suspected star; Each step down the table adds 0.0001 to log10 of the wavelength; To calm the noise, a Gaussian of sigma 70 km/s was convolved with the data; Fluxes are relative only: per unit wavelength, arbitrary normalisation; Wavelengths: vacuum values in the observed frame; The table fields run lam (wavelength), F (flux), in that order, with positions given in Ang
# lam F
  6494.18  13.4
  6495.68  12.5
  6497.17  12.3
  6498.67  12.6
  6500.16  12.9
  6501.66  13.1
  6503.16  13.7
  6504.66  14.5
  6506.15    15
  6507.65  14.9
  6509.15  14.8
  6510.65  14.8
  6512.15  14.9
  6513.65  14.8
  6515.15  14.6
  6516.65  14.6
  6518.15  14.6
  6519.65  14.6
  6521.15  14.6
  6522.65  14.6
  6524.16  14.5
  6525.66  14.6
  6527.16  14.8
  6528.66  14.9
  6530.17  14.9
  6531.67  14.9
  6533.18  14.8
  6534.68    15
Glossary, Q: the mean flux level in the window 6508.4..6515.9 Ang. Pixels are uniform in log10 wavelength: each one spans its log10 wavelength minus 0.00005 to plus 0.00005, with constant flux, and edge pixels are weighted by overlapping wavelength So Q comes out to 14.8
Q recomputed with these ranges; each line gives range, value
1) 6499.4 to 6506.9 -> 13.8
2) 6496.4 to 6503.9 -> 12.9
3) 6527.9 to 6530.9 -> 14.9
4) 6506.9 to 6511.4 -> 14.8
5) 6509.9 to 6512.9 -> 14.8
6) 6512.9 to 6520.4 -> 14.6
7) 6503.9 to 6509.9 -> 14.8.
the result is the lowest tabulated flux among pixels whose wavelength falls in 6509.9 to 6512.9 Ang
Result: 14.8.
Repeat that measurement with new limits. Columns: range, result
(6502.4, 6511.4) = 13.7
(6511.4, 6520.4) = 14.6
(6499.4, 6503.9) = 12.9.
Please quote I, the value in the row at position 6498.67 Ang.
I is 12.6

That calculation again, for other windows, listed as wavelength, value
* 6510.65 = 14.8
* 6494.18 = 13.4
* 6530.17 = 14.9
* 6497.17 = 12.3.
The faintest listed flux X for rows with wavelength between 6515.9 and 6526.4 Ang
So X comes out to 14.5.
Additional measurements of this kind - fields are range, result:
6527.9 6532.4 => 14.9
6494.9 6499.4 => 12.3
